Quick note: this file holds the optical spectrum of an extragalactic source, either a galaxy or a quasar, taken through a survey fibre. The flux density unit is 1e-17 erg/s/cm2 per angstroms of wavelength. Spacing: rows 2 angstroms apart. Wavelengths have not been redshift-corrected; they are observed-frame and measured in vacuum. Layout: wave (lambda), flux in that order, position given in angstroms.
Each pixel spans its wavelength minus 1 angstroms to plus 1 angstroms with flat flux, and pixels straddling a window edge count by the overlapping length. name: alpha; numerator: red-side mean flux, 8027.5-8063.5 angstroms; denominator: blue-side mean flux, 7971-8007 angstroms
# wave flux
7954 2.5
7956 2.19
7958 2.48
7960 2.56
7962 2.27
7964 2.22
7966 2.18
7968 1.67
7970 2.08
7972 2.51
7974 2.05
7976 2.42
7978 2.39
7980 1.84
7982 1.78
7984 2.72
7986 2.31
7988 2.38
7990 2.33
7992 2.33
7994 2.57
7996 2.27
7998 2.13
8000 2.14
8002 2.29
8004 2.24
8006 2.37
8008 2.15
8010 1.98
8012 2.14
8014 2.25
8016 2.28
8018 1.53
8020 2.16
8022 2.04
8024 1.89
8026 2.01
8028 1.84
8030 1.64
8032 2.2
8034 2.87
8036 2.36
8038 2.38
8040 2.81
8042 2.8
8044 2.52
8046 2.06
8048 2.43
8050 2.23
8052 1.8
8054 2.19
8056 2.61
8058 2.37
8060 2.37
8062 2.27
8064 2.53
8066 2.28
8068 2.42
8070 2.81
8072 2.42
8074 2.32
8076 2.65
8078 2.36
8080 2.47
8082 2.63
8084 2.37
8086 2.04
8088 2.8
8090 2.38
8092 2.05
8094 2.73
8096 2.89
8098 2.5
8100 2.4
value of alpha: 1.02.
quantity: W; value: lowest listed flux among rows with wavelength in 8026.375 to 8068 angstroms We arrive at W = 1.64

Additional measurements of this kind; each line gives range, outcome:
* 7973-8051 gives 1.53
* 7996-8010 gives 1.98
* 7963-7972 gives 1.67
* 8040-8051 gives 2.06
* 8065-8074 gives 2.28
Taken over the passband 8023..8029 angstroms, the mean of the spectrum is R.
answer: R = 1.91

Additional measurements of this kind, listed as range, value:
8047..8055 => 2.16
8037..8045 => 2.63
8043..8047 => 2.29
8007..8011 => 2.06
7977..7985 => 2.18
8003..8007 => 2.31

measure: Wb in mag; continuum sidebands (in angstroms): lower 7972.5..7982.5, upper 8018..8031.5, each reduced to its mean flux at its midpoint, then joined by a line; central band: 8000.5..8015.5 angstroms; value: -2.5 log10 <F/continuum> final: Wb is -0.11 mag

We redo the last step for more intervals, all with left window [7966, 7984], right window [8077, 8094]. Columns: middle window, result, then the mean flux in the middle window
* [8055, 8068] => -0.027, 2.41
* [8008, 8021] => 0.084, 2.06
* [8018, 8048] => 0.020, 2.24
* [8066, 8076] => -0.052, 2.49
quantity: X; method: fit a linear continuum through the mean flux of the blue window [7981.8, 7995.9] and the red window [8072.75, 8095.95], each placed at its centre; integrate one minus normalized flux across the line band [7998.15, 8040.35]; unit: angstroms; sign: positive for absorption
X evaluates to 4.2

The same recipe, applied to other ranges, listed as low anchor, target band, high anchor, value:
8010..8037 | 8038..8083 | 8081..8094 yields -3.0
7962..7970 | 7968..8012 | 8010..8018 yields -3.2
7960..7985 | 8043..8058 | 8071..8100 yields 0.7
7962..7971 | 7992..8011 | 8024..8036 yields -1.4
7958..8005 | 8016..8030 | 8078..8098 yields 2.5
